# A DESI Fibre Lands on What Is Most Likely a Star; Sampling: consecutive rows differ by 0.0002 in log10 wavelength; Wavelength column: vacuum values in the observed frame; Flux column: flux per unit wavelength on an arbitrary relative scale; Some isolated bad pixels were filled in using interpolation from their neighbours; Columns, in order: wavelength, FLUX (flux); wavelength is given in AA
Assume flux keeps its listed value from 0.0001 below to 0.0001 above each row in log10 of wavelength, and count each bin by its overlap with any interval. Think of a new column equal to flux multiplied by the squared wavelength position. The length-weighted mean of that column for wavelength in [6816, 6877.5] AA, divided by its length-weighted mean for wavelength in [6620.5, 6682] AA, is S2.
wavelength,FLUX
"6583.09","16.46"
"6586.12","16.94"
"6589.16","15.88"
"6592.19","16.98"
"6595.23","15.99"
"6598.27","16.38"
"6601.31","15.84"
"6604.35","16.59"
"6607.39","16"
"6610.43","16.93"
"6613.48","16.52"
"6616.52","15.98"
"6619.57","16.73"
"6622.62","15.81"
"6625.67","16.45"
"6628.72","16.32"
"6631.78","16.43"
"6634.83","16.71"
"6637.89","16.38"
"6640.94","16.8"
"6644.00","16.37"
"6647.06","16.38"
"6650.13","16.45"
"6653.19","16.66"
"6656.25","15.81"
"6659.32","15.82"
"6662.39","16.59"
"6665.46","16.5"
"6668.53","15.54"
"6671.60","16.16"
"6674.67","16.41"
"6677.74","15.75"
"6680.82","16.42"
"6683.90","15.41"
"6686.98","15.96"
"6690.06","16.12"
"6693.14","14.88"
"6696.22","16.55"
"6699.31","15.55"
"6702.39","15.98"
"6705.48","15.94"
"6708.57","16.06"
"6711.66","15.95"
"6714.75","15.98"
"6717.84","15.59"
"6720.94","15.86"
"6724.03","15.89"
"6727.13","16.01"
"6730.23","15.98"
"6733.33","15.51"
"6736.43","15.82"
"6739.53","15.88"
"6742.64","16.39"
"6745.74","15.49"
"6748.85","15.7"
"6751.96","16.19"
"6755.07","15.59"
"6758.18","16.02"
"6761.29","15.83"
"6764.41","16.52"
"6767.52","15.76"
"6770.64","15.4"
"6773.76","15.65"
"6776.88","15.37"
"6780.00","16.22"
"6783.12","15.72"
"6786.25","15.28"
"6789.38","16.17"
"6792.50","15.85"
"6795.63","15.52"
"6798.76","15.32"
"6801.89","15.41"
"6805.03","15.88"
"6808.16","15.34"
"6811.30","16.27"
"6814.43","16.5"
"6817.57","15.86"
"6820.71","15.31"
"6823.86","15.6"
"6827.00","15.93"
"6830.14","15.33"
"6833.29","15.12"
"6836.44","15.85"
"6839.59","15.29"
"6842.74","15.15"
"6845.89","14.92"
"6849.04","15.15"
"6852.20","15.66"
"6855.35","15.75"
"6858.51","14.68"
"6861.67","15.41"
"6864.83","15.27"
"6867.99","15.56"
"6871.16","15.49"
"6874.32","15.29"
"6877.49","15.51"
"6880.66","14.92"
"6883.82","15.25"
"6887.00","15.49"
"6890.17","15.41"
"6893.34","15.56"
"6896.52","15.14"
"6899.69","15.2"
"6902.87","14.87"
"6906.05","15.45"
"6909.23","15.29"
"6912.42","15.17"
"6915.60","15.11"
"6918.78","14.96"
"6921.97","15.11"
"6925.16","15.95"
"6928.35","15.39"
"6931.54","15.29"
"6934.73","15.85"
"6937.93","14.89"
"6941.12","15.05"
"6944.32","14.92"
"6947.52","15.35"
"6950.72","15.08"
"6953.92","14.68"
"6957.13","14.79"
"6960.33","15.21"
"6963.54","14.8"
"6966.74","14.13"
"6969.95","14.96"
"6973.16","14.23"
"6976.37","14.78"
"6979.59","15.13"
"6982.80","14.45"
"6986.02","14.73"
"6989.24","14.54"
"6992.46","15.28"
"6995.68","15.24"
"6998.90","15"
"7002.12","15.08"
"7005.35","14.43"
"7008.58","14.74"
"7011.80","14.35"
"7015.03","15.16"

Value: 1.0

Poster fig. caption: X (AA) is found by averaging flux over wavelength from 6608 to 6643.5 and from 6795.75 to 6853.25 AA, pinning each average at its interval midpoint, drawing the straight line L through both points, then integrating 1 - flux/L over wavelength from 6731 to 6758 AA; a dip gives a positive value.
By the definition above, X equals 0.1 AA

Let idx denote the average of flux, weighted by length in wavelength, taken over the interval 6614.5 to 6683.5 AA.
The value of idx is 16.3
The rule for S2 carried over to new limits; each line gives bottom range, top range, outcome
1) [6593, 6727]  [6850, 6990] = 1.01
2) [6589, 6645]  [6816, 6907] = 1.01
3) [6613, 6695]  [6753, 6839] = 1.01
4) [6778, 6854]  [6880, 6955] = 1.01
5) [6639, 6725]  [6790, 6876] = 1.01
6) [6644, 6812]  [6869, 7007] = 1.01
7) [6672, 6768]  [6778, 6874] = 1.01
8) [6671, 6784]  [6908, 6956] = 1.02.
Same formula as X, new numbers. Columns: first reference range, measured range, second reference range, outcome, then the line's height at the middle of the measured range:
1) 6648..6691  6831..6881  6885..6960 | 0.4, 15.5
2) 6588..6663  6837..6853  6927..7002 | 0.2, 15.4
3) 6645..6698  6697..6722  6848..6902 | 0.1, 15.9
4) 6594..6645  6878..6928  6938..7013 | -0.4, 15.1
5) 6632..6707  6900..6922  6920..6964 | 0.2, 15.3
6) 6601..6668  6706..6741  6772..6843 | 0.3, 16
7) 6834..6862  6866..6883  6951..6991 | -0.2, 15.2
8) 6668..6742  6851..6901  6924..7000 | -0.2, 15.3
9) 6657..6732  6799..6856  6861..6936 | -0.1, 15.5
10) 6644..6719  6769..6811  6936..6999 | -0.2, 15.6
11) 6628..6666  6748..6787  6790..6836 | 0.2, 15.9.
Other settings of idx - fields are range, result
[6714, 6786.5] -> 15.8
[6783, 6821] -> 15.7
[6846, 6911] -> 15.3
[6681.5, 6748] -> 15.9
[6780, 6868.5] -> 15.6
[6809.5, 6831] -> 15.8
